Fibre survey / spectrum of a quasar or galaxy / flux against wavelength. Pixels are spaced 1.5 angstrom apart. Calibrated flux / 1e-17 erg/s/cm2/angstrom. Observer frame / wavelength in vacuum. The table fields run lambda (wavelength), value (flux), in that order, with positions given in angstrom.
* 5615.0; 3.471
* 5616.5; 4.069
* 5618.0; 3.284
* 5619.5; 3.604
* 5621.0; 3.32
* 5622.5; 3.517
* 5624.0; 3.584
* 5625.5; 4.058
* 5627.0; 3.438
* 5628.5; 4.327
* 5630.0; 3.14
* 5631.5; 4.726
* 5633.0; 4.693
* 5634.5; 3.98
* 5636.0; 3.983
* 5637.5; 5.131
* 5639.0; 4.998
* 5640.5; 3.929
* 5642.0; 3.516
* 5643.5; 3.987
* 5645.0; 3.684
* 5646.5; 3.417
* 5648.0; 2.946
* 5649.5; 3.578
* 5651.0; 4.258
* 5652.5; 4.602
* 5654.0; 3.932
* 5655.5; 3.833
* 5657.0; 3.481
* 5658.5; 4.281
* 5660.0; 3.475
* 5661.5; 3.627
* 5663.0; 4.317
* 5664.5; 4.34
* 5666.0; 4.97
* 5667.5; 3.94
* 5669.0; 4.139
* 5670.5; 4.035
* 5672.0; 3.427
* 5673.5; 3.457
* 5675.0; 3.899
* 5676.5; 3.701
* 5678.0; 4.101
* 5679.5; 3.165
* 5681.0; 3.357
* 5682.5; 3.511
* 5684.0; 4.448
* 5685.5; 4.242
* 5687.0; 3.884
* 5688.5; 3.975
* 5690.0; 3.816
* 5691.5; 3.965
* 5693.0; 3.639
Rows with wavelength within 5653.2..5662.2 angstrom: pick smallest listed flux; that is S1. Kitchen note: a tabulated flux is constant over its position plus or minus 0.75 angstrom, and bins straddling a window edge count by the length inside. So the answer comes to 3.475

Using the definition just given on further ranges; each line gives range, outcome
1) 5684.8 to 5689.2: 3.884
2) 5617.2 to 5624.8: 3.284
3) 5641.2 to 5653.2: 2.946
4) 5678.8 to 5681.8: 3.165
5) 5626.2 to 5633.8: 3.14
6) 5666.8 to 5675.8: 3.427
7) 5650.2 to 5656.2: 3.833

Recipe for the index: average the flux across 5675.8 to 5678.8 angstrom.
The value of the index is 3.89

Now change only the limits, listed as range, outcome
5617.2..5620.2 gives 3.45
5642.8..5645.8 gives 3.83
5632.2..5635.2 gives 4.35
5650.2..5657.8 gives 4.02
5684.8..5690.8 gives 3.98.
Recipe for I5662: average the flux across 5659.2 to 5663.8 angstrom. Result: 3.82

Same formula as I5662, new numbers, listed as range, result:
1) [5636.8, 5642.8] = 4.38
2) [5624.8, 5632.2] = 3.93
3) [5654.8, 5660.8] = 3.77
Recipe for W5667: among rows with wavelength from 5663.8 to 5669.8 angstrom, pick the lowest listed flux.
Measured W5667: 3.94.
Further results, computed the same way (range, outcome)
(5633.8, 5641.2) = 3.929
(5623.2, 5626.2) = 3.584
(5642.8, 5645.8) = 3.684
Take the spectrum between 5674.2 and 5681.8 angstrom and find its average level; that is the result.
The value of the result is 3.64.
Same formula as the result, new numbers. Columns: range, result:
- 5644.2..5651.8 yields 3.59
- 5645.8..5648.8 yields 3.18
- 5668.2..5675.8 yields 3.79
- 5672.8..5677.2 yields 3.69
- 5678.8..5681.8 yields 3.27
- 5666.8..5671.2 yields 4.04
